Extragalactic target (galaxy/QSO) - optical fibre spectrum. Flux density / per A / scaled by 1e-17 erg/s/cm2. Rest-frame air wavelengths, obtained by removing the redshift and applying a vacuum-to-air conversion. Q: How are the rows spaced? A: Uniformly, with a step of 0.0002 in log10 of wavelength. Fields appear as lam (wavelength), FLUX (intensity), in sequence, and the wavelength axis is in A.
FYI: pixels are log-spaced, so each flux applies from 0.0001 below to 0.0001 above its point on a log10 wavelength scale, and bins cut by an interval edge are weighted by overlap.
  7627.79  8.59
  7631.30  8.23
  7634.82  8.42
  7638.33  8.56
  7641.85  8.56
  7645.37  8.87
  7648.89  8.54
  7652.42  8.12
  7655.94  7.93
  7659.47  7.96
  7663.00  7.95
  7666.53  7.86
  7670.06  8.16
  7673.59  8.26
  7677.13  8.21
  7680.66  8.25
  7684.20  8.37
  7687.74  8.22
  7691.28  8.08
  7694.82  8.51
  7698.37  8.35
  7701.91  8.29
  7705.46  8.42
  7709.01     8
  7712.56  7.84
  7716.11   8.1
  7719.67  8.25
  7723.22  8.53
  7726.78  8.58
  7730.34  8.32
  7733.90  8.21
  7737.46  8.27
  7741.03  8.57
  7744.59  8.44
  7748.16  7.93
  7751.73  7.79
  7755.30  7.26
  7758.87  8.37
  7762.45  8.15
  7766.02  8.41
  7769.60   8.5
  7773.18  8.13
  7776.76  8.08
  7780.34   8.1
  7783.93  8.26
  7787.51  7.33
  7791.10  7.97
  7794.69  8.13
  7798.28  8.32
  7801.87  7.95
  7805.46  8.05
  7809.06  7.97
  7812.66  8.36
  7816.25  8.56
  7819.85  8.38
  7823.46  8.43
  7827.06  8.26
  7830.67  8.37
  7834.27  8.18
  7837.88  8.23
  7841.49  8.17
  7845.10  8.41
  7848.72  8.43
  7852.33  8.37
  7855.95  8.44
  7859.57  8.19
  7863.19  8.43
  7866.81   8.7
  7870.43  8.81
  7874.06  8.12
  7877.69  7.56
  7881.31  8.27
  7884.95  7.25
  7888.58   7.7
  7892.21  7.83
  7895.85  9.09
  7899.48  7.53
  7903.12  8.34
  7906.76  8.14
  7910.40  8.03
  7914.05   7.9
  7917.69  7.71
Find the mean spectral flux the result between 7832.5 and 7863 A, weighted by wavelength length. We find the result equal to 8.31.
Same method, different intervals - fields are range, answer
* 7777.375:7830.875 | 8.15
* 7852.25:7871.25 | 8.49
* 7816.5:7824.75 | 8.42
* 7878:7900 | 7.95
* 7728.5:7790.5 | 8.12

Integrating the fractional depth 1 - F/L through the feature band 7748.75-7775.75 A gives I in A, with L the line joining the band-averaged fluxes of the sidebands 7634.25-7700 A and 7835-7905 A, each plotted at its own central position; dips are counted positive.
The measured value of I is 0.52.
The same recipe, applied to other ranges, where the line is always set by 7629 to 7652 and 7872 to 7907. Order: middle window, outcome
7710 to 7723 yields 0.4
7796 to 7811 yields 0.2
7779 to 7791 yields 0.4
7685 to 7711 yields 0.4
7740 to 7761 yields 0.6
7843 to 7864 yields -0.8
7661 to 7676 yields 0.7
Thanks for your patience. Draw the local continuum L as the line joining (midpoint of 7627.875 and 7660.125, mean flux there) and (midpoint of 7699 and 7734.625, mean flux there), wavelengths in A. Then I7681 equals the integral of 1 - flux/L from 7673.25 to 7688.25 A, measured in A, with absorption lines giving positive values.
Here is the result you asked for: 0.10 A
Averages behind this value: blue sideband 8.38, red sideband 8.26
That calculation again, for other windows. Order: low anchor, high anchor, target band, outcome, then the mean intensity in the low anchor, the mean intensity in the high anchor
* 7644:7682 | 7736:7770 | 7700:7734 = -0.4 A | 8.18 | 8.15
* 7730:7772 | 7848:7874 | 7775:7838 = 1.2 A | 8.18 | 8.46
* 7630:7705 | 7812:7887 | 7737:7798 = 1.3 A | 8.27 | 8.28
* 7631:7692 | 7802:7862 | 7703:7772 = 0.5 A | 8.26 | 8.29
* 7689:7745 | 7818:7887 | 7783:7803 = 0.7 A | 8.29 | 8.26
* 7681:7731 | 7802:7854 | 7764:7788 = 0.4 A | 8.27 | 8.29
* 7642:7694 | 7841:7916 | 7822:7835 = -0.2 A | 8.22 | 8.18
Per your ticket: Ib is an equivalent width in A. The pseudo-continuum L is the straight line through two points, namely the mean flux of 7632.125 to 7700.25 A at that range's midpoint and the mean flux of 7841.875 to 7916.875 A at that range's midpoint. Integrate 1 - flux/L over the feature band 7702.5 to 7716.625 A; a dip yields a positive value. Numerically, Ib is 0.2 A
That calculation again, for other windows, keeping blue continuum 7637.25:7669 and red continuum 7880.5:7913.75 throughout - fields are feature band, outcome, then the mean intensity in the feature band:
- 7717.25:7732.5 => -0.4 A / 8.4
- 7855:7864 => -0.3 A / 8.34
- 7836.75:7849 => -0.4 A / 8.3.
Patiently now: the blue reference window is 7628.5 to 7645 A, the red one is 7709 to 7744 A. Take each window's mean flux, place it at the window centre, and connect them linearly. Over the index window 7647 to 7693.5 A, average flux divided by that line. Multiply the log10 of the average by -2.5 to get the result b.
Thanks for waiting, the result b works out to 0.034 mag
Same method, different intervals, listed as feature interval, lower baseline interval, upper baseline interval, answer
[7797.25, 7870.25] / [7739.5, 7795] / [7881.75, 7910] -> -0.037 mag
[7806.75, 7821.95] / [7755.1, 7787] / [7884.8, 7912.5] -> -0.026 mag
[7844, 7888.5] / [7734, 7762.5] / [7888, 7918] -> -0.020 mag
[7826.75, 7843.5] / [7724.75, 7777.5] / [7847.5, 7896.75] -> -0.005 mag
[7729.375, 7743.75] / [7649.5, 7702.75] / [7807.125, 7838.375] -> -0.016 mag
